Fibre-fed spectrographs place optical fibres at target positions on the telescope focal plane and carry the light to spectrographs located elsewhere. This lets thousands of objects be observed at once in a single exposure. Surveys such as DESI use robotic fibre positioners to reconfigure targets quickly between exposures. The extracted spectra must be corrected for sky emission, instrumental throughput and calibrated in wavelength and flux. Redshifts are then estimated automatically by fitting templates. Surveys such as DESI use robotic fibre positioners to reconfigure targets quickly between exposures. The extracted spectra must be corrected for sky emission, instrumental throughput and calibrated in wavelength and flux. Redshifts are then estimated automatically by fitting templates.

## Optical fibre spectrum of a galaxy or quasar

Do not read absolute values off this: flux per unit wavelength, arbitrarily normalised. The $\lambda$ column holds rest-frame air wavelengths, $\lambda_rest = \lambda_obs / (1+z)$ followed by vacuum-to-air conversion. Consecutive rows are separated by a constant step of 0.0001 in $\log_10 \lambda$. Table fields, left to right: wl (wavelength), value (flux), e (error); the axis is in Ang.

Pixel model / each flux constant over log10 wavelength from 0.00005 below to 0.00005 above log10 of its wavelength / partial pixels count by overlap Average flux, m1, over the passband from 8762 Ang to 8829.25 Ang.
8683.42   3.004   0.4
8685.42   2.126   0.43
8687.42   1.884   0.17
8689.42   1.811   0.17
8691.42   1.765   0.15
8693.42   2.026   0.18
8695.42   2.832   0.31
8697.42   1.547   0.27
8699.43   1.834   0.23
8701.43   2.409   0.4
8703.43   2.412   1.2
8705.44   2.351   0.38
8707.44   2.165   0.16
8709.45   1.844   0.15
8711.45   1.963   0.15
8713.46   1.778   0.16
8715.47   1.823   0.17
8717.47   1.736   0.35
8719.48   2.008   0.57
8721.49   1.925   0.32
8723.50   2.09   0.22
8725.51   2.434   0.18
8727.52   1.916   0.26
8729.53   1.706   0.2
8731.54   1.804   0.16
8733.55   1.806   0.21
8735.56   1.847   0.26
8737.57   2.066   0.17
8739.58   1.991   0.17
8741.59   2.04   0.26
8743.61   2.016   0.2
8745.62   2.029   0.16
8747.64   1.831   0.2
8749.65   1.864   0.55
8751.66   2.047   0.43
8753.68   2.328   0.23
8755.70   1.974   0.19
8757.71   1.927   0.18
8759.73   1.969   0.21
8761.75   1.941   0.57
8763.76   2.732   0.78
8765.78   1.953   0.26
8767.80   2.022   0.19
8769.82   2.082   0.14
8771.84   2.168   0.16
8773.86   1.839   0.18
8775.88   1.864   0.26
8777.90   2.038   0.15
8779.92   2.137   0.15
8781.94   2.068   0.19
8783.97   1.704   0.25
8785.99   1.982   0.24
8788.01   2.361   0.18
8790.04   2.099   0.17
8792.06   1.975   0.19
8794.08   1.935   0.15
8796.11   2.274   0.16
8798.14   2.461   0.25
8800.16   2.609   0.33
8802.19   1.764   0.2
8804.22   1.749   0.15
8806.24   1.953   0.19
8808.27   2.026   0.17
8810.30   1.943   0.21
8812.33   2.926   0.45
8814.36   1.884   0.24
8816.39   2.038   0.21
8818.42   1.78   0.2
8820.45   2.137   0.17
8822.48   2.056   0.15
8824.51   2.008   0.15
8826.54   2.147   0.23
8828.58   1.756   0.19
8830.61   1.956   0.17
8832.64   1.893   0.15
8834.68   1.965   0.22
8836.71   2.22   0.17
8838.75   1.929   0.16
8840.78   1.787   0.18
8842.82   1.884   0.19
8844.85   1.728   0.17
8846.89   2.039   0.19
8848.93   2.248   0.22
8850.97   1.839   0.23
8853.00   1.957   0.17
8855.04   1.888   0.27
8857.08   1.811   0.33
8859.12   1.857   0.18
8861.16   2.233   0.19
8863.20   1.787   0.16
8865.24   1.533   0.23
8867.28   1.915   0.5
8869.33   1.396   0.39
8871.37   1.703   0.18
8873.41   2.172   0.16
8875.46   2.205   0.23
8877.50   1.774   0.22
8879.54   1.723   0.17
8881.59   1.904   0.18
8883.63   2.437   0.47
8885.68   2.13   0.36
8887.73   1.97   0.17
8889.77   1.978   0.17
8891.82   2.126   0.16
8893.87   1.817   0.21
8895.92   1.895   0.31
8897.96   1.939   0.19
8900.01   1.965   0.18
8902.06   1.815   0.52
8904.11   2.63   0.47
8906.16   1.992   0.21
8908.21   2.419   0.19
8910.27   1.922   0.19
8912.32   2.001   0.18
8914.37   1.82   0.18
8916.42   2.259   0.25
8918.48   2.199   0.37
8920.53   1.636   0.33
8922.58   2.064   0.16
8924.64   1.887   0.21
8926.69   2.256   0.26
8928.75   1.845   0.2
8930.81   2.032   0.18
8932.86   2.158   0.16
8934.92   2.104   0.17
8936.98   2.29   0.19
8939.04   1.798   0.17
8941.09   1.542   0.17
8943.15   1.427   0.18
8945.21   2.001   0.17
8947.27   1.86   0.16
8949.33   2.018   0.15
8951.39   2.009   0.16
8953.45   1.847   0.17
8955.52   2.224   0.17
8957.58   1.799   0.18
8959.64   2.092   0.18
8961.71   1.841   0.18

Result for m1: 2.07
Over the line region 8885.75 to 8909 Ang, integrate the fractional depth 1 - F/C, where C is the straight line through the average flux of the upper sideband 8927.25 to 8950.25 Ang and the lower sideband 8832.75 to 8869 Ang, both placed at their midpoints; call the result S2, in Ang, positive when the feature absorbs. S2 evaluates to -1.62 Ang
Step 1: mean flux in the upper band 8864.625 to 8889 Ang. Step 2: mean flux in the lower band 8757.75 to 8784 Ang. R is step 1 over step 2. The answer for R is 0.93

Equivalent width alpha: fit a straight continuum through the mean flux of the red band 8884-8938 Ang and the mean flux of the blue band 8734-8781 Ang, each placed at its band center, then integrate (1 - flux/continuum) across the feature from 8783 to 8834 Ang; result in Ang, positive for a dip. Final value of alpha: -0.53 Ang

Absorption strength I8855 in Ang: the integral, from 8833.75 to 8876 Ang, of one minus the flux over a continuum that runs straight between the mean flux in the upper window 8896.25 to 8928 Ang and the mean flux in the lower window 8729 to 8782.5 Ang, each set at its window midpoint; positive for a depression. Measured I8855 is 2.6 Ang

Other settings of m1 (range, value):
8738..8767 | 2.05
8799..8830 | 2.05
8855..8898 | 1.92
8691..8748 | 2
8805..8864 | 1.99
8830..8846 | 1.92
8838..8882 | 1.88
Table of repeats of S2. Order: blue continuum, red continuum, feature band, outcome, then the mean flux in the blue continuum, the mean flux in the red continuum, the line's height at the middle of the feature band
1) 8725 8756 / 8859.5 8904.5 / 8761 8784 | -1.1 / 1.97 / 1.95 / 1.97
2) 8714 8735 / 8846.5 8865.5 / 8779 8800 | -2.1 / 1.92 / 1.93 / 1.93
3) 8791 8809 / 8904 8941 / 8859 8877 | 1.7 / 2.08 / 2.05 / 2.06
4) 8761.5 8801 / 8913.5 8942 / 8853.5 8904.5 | 2.5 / 2.11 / 2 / 2.03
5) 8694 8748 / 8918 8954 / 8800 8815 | -0.8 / 2.01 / 1.94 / 1.98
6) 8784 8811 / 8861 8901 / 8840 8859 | 0.7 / 2.07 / 1.92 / 1.98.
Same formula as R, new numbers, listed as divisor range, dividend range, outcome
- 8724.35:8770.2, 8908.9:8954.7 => 0.97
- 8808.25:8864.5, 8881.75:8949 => 1.01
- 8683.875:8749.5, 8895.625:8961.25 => 1.00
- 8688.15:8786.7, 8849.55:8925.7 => 0.98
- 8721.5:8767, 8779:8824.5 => 1.03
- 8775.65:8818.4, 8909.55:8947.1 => 0.94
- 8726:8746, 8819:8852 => 1.02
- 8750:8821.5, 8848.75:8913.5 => 0.95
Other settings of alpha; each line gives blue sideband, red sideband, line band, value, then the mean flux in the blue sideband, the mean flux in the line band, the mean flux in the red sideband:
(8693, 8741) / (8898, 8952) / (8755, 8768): -0.5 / 2.01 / 2.08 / 2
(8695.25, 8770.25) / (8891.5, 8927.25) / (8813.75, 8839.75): 0.5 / 2.02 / 1.98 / 2.03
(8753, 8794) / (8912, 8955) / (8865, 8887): 0.9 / 2.05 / 1.91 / 1.96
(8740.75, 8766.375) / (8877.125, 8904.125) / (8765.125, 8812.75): -0.8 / 2.05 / 2.07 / 1.99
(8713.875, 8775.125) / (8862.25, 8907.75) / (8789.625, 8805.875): -1.0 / 1.99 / 2.1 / 1.95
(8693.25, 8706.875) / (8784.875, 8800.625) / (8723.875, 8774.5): 4.3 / 2.21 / 2.02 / 2.2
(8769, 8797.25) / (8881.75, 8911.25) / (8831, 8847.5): 1.0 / 2.04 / 1.93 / 2.07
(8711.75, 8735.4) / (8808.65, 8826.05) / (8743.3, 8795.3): -0.9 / 1.91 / 2.04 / 2.1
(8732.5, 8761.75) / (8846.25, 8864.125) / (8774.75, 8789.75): -0.4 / 1.98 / 2.02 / 1.96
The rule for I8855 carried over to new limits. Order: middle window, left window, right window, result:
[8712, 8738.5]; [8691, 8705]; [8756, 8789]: 2.4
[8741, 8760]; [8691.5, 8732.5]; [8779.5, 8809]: 0.4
